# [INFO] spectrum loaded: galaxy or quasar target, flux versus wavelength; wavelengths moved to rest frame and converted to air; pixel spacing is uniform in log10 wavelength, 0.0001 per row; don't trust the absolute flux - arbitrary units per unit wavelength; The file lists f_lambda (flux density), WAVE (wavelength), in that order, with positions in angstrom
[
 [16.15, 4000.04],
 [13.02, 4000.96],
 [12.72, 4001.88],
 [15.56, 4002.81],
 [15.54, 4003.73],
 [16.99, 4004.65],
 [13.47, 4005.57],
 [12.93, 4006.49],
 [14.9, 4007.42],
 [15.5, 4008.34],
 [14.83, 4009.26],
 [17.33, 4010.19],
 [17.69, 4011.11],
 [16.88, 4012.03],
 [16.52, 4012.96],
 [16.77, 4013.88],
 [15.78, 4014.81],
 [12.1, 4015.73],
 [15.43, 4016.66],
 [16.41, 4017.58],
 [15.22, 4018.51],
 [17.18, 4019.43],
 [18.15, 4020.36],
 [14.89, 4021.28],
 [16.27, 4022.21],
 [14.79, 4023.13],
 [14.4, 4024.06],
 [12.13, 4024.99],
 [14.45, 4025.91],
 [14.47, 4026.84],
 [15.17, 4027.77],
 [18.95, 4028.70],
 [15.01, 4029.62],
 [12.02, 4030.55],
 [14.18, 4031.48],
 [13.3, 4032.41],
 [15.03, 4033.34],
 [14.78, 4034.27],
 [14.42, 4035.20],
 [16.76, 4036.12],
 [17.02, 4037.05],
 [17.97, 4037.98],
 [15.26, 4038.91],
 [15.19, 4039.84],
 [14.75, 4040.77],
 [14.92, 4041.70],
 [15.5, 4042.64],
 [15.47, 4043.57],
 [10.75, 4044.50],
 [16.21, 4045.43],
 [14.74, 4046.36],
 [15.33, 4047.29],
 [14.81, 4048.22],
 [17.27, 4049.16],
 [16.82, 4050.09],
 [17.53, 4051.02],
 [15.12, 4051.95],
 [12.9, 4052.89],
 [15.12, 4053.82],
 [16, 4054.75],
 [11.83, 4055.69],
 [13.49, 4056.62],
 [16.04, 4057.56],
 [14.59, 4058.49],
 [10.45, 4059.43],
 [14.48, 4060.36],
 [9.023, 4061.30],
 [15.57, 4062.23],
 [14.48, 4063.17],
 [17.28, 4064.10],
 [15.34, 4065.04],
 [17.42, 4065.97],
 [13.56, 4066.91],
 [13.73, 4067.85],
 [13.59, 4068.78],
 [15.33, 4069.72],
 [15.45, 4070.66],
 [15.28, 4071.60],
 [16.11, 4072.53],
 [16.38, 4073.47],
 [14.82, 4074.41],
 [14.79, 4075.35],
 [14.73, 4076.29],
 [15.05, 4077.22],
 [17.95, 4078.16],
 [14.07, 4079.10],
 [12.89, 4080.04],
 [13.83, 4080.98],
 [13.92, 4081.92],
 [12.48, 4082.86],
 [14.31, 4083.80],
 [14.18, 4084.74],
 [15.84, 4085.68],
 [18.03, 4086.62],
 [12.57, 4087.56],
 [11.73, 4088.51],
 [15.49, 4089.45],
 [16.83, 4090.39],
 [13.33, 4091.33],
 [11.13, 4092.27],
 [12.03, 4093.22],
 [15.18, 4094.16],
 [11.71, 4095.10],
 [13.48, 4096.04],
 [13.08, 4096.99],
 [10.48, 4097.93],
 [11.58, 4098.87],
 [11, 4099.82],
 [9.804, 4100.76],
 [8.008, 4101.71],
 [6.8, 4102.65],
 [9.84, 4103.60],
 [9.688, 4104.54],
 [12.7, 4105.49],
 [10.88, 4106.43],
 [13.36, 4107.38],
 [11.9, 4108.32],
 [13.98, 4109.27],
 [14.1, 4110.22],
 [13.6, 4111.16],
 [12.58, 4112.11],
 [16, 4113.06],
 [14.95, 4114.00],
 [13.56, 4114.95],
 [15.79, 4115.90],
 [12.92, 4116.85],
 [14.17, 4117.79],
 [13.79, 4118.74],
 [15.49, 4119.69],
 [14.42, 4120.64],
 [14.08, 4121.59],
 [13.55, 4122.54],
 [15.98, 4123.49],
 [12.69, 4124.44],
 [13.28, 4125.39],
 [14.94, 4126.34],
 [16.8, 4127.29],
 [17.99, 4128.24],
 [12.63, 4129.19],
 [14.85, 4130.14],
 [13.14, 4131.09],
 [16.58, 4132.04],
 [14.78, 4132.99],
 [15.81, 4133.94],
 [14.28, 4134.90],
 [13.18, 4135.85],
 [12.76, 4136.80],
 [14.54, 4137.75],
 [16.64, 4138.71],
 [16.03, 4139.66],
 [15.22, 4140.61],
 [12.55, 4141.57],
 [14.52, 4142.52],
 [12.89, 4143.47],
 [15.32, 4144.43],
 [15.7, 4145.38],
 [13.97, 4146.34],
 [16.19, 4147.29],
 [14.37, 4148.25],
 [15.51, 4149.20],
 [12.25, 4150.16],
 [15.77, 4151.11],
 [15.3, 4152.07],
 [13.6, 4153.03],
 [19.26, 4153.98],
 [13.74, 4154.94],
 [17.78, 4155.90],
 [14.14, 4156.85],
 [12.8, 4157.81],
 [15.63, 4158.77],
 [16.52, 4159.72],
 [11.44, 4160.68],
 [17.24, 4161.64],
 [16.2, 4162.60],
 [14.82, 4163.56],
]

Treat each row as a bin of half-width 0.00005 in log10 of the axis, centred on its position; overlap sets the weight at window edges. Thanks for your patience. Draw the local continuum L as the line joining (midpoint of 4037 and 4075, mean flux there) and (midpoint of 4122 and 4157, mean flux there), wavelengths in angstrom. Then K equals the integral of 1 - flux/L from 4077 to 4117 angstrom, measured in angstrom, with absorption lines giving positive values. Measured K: 4.9 angstrom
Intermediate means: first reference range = 14.9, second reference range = 14.8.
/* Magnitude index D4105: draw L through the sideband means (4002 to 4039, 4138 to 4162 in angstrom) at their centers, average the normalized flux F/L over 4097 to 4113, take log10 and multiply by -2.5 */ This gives 0.30 mag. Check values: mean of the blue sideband 15.4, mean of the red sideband 15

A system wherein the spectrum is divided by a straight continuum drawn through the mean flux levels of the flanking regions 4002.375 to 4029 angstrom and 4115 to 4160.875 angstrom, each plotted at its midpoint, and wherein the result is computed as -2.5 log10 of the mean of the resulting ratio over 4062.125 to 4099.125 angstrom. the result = 0.05 mag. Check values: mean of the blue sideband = 15.5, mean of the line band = 14.4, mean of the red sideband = 14.7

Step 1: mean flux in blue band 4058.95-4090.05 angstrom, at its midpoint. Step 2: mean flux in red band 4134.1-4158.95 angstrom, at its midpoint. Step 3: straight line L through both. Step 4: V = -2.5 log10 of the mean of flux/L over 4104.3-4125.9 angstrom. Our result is 0.077 mag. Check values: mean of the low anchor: 14.6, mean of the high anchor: 14.8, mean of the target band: 13.7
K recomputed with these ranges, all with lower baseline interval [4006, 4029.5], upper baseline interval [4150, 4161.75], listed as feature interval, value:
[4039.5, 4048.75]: 0.4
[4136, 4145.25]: 0.4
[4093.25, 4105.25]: 3.4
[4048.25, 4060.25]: 0.5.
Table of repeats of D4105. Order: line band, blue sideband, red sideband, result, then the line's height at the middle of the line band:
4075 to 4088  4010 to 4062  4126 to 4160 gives 0.03 mag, 15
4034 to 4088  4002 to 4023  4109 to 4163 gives 0.03 mag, 15.3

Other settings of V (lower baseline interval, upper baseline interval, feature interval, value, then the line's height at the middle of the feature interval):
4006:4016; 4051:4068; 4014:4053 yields -0.016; 15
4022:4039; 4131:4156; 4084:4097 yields 0.077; 15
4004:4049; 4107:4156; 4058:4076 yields 0.029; 15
